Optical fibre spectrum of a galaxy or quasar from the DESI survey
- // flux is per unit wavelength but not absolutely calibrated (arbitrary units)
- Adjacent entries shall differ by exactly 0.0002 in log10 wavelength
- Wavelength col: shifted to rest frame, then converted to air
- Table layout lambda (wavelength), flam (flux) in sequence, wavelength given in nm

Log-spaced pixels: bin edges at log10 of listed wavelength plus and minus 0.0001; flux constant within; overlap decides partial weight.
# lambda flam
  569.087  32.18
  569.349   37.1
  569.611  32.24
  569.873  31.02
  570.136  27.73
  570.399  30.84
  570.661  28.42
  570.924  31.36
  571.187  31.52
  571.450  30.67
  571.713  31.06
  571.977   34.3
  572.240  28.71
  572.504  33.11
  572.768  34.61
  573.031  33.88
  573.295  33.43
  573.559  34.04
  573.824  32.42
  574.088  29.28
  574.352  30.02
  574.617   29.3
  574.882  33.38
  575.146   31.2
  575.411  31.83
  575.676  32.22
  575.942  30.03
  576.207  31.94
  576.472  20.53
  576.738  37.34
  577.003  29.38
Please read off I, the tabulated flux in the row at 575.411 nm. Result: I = 31.83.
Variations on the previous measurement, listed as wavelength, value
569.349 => 37.1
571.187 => 31.52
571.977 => 34.3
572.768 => 34.61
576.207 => 31.94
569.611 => 32.24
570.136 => 27.73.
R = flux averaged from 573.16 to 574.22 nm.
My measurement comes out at 32.3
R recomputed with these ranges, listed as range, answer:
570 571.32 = 30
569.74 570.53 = 29.9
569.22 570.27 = 32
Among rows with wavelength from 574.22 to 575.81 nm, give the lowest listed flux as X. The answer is 29.3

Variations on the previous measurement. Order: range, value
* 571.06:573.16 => 28.71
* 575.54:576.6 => 20.53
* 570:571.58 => 27.73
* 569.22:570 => 31.02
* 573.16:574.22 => 29.28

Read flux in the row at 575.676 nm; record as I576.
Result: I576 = 32.22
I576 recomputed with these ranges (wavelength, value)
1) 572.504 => 33.11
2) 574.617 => 29.3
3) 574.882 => 33.38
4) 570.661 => 28.42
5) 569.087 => 32.18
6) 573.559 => 34.04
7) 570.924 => 31.36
